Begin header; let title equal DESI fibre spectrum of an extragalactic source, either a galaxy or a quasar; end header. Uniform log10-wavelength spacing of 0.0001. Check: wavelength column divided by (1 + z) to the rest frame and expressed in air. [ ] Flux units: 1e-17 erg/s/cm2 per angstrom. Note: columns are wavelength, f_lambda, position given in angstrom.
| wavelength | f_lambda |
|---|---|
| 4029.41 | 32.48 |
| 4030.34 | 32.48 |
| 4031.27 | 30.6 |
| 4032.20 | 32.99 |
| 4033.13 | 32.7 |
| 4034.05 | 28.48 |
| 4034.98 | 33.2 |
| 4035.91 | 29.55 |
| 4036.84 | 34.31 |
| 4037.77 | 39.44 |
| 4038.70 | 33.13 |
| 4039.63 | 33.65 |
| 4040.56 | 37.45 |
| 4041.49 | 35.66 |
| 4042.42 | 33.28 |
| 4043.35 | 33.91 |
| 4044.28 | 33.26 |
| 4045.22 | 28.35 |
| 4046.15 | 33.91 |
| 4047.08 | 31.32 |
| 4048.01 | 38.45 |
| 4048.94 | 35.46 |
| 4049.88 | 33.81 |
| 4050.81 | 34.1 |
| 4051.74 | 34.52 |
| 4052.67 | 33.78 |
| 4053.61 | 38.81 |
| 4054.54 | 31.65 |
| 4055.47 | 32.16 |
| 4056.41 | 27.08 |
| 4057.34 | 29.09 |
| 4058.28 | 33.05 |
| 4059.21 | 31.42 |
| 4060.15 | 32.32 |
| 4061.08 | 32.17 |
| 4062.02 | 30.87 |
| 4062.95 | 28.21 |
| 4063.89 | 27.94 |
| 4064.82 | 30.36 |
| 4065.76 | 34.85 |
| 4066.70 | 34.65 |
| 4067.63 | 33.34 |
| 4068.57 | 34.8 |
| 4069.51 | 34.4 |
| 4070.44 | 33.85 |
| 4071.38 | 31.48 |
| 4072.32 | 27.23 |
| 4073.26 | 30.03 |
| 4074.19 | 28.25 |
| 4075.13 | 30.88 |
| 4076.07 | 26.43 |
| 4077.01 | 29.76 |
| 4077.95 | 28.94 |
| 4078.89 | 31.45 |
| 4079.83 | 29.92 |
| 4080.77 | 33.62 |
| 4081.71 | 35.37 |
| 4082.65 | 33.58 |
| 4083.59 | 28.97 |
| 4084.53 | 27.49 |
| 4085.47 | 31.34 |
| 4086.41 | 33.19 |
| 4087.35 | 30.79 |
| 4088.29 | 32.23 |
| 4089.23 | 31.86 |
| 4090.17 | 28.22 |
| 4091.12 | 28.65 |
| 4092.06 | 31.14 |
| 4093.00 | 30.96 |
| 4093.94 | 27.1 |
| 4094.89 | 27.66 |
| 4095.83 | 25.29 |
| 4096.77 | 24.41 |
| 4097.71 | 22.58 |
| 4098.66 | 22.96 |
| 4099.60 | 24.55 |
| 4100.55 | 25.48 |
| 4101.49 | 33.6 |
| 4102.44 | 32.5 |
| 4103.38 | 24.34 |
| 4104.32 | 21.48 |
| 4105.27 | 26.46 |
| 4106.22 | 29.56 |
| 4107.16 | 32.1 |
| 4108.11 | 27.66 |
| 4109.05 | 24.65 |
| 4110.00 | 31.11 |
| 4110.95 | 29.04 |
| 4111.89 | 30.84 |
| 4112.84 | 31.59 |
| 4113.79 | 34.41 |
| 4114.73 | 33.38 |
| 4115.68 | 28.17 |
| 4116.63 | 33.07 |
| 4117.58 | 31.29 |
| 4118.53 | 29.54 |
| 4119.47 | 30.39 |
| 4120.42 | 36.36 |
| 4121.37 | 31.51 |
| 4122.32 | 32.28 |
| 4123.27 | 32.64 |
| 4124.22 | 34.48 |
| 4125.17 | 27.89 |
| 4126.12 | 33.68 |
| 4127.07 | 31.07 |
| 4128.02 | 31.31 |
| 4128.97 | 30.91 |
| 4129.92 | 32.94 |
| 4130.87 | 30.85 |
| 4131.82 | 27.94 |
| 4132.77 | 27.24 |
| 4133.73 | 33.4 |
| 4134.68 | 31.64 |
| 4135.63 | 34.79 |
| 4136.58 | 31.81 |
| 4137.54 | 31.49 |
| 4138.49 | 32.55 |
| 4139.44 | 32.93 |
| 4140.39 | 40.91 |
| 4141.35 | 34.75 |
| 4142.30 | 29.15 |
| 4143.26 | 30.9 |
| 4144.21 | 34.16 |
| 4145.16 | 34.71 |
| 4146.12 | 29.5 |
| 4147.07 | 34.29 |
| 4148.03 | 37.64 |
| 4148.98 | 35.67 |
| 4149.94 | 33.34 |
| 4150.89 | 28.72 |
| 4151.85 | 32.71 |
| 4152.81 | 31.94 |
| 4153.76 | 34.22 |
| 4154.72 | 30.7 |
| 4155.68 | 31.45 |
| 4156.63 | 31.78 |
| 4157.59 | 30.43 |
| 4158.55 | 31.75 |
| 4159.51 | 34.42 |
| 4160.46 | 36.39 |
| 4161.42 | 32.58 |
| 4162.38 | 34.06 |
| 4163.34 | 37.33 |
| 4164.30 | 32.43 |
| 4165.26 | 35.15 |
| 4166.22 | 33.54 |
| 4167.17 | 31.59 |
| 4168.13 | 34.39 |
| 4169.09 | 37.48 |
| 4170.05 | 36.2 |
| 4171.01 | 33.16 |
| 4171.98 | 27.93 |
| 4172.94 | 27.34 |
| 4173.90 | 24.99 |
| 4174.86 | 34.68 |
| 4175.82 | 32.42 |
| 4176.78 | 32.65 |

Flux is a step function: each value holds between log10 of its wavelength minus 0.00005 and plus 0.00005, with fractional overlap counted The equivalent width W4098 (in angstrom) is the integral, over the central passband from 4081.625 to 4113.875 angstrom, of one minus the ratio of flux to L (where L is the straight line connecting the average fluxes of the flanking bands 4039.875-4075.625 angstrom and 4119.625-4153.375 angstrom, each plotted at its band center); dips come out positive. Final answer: 3.7 angstrom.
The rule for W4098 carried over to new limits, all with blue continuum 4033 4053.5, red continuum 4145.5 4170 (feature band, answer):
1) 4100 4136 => 3.22 angstrom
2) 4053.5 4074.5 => 1.36 angstrom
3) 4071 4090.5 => 1.82 angstrom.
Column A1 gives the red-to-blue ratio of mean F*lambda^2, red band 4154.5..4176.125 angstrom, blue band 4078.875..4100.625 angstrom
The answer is 1.17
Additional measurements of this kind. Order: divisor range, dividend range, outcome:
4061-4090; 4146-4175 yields 1.10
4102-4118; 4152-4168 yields 1.15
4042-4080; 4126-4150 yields 1.06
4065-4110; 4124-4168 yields 1.14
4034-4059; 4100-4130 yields 0.94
